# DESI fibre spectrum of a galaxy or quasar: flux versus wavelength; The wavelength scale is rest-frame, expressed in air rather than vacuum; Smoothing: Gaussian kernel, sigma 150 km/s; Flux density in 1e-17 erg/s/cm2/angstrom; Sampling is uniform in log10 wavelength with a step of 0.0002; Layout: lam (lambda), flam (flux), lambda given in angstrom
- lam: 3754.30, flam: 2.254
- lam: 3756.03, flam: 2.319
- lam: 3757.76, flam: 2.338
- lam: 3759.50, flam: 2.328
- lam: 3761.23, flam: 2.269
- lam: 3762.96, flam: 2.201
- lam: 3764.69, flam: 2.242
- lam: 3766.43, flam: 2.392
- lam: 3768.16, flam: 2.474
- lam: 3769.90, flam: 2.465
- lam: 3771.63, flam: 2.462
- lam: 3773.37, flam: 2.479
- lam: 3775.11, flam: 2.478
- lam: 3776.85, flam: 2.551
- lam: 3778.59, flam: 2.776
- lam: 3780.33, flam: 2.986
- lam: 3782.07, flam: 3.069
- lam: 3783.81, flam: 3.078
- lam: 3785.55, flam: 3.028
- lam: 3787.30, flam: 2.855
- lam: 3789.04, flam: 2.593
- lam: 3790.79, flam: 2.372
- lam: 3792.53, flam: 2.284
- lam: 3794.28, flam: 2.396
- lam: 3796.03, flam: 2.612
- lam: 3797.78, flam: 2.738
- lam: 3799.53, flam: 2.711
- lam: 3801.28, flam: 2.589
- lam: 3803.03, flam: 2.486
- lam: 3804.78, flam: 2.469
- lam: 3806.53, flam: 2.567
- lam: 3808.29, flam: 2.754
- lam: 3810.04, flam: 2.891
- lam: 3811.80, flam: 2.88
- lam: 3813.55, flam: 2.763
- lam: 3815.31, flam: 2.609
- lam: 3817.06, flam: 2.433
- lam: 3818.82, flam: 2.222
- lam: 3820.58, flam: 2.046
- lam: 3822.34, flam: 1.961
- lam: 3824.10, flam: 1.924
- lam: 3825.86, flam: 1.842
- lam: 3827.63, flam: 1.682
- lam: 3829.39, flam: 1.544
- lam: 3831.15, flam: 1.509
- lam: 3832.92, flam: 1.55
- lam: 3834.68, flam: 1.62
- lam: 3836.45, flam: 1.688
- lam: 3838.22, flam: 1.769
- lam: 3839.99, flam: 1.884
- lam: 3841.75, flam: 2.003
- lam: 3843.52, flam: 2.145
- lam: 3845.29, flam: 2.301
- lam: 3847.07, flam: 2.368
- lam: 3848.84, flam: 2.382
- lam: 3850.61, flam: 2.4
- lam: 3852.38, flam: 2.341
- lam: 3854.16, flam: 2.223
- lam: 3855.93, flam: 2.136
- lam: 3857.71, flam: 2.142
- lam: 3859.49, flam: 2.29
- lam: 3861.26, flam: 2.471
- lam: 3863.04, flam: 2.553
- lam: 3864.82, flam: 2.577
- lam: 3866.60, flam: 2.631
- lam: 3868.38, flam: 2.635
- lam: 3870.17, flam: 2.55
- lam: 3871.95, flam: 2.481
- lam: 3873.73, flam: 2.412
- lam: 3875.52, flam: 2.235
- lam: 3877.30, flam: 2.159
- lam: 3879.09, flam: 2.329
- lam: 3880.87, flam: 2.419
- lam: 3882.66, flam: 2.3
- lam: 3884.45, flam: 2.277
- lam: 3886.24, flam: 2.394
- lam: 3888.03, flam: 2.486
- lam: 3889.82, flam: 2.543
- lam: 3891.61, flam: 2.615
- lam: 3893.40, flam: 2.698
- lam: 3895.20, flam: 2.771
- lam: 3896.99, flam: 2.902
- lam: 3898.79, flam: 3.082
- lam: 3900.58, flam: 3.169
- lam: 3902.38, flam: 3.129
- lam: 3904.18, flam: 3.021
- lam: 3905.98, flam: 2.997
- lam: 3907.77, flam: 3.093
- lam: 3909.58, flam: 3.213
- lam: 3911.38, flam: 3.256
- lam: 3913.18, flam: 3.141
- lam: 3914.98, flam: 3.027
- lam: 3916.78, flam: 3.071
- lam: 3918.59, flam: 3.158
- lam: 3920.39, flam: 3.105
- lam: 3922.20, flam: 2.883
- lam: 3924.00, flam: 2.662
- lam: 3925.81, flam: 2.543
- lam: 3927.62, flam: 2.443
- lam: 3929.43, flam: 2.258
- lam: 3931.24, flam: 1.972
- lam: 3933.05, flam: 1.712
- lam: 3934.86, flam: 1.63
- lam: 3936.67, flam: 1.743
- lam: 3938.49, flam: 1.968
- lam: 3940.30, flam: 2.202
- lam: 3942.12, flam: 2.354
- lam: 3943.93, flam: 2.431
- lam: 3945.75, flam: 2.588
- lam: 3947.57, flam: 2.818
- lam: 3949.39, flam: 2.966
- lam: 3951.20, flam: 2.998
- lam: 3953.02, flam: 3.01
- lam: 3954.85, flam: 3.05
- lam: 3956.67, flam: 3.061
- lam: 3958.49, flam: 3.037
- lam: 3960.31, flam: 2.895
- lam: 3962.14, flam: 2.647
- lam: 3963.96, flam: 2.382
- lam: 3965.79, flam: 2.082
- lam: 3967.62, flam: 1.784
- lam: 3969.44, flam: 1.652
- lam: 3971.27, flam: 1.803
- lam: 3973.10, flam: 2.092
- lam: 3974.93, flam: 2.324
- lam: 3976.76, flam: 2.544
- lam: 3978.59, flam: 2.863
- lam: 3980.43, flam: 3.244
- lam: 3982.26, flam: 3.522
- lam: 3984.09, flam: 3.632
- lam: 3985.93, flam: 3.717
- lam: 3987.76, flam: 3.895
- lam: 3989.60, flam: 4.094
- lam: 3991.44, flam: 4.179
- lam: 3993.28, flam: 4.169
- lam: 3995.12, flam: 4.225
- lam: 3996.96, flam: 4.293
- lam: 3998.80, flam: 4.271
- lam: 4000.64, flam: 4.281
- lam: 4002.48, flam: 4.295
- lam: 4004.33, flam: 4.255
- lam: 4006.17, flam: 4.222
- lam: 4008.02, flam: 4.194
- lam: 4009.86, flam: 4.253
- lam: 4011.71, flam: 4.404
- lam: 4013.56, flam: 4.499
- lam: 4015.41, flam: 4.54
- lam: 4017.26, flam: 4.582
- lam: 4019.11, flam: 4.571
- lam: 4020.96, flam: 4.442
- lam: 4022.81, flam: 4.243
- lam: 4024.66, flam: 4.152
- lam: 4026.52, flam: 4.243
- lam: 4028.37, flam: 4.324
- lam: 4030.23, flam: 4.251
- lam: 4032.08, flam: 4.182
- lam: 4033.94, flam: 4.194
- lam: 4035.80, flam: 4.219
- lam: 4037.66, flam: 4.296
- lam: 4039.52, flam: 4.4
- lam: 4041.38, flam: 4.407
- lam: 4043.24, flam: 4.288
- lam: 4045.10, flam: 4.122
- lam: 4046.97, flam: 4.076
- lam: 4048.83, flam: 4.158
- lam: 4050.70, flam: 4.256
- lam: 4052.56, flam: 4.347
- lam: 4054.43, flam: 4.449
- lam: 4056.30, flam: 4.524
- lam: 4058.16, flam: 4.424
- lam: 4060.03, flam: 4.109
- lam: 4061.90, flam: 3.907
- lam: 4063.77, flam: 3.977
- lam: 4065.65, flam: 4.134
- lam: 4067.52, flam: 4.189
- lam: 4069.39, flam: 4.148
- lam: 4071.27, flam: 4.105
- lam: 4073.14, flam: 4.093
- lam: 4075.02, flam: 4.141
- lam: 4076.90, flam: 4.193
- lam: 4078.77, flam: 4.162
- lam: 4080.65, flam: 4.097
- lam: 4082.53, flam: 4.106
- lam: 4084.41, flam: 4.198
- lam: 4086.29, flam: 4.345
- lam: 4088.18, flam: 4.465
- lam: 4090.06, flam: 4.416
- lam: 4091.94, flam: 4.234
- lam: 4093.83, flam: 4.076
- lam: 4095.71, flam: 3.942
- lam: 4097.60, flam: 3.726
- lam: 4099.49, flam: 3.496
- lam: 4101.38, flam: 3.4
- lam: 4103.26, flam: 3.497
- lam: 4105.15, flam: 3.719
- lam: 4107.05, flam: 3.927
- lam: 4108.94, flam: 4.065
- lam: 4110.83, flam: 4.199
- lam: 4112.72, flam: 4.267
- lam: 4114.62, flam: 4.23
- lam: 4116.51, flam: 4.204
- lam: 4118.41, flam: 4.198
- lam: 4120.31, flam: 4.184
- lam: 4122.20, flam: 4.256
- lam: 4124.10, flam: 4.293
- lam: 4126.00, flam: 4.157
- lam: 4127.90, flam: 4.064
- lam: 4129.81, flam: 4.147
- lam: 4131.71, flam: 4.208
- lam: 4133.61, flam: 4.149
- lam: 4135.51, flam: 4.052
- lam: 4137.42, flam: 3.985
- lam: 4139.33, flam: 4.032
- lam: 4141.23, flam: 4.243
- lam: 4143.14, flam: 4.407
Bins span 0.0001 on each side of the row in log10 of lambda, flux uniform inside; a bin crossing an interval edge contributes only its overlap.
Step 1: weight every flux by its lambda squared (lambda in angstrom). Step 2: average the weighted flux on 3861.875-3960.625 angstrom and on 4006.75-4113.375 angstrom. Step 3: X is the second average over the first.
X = 1.70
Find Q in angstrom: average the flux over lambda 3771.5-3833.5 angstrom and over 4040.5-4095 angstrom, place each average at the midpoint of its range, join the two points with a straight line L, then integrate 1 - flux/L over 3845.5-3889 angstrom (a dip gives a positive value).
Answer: 7.5 angstrom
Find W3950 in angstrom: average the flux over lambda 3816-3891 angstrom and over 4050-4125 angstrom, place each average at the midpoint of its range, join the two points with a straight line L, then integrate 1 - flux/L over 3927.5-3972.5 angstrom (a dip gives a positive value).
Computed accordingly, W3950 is 9.2 angstrom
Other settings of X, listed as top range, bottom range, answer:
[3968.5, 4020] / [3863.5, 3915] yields 1.46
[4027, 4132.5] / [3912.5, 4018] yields 1.41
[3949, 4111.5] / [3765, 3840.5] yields 1.82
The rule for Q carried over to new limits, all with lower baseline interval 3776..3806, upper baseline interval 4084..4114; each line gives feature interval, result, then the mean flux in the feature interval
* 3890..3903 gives 1.0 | 2.88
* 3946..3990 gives 7.9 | 2.82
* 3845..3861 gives 3.5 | 2.29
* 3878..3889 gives 2.5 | 2.36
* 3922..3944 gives 7.4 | 2.19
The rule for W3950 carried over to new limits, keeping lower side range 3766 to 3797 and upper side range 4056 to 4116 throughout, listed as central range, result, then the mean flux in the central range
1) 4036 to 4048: -1.2 angstrom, 4.26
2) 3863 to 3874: 1.8 angstrom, 2.56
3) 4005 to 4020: -2.7 angstrom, 4.41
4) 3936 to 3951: 4.3 angstrom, 2.42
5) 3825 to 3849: 8.6 angstrom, 1.86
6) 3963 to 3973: 4.4 angstrom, 1.96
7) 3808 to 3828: 3.3 angstrom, 2.34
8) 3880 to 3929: 6.0 angstrom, 2.82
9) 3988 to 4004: -2.5 angstrom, 4.21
